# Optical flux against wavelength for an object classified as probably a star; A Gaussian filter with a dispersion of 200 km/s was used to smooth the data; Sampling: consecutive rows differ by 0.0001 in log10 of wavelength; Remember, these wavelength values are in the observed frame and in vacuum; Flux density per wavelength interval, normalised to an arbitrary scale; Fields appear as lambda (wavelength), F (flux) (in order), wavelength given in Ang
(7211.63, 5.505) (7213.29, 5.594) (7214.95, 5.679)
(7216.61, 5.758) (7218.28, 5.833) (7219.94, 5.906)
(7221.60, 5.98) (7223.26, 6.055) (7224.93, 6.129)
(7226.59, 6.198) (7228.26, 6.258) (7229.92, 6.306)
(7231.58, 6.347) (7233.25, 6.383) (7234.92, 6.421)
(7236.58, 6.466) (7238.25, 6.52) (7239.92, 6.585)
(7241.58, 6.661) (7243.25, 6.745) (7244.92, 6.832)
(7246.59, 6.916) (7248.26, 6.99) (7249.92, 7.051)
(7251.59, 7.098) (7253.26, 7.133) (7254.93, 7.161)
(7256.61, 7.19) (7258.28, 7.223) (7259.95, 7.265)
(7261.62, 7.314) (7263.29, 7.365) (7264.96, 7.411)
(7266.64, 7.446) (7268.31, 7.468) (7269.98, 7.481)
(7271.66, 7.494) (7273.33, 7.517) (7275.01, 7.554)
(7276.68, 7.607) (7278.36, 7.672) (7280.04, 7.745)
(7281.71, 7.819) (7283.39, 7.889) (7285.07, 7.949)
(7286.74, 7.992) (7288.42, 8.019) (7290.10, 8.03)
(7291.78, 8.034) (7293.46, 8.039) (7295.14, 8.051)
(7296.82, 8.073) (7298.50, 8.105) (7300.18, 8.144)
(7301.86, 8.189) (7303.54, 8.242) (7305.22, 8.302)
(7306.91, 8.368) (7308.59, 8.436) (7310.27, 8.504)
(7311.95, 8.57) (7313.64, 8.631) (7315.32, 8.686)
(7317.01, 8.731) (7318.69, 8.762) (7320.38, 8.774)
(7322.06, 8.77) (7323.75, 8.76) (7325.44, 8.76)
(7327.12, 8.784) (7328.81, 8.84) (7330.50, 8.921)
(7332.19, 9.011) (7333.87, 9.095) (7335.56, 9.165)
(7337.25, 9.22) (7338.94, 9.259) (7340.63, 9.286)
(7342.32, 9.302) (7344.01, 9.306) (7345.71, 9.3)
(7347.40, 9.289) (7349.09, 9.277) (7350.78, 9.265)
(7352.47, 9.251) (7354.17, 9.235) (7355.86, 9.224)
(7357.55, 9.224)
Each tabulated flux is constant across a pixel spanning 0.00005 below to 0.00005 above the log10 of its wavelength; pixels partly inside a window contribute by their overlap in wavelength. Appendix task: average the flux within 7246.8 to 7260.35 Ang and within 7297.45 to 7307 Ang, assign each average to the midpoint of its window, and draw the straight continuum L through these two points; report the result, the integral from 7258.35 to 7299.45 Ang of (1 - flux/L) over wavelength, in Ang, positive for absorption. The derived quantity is -0.1 Ang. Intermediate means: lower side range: 7.13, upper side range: 8.21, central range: 7.72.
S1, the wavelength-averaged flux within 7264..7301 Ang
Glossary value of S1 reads 7.8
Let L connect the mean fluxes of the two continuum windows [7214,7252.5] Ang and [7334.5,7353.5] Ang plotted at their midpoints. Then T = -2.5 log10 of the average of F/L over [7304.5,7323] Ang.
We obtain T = -0.015 mag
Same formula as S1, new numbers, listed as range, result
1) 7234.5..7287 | 7.25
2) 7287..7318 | 8.28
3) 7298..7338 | 8.66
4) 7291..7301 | 8.07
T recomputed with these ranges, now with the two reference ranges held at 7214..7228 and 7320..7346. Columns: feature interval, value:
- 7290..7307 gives -0.007 mag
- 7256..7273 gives -0.034 mag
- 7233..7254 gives -0.031 mag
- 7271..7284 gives -0.022 mag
